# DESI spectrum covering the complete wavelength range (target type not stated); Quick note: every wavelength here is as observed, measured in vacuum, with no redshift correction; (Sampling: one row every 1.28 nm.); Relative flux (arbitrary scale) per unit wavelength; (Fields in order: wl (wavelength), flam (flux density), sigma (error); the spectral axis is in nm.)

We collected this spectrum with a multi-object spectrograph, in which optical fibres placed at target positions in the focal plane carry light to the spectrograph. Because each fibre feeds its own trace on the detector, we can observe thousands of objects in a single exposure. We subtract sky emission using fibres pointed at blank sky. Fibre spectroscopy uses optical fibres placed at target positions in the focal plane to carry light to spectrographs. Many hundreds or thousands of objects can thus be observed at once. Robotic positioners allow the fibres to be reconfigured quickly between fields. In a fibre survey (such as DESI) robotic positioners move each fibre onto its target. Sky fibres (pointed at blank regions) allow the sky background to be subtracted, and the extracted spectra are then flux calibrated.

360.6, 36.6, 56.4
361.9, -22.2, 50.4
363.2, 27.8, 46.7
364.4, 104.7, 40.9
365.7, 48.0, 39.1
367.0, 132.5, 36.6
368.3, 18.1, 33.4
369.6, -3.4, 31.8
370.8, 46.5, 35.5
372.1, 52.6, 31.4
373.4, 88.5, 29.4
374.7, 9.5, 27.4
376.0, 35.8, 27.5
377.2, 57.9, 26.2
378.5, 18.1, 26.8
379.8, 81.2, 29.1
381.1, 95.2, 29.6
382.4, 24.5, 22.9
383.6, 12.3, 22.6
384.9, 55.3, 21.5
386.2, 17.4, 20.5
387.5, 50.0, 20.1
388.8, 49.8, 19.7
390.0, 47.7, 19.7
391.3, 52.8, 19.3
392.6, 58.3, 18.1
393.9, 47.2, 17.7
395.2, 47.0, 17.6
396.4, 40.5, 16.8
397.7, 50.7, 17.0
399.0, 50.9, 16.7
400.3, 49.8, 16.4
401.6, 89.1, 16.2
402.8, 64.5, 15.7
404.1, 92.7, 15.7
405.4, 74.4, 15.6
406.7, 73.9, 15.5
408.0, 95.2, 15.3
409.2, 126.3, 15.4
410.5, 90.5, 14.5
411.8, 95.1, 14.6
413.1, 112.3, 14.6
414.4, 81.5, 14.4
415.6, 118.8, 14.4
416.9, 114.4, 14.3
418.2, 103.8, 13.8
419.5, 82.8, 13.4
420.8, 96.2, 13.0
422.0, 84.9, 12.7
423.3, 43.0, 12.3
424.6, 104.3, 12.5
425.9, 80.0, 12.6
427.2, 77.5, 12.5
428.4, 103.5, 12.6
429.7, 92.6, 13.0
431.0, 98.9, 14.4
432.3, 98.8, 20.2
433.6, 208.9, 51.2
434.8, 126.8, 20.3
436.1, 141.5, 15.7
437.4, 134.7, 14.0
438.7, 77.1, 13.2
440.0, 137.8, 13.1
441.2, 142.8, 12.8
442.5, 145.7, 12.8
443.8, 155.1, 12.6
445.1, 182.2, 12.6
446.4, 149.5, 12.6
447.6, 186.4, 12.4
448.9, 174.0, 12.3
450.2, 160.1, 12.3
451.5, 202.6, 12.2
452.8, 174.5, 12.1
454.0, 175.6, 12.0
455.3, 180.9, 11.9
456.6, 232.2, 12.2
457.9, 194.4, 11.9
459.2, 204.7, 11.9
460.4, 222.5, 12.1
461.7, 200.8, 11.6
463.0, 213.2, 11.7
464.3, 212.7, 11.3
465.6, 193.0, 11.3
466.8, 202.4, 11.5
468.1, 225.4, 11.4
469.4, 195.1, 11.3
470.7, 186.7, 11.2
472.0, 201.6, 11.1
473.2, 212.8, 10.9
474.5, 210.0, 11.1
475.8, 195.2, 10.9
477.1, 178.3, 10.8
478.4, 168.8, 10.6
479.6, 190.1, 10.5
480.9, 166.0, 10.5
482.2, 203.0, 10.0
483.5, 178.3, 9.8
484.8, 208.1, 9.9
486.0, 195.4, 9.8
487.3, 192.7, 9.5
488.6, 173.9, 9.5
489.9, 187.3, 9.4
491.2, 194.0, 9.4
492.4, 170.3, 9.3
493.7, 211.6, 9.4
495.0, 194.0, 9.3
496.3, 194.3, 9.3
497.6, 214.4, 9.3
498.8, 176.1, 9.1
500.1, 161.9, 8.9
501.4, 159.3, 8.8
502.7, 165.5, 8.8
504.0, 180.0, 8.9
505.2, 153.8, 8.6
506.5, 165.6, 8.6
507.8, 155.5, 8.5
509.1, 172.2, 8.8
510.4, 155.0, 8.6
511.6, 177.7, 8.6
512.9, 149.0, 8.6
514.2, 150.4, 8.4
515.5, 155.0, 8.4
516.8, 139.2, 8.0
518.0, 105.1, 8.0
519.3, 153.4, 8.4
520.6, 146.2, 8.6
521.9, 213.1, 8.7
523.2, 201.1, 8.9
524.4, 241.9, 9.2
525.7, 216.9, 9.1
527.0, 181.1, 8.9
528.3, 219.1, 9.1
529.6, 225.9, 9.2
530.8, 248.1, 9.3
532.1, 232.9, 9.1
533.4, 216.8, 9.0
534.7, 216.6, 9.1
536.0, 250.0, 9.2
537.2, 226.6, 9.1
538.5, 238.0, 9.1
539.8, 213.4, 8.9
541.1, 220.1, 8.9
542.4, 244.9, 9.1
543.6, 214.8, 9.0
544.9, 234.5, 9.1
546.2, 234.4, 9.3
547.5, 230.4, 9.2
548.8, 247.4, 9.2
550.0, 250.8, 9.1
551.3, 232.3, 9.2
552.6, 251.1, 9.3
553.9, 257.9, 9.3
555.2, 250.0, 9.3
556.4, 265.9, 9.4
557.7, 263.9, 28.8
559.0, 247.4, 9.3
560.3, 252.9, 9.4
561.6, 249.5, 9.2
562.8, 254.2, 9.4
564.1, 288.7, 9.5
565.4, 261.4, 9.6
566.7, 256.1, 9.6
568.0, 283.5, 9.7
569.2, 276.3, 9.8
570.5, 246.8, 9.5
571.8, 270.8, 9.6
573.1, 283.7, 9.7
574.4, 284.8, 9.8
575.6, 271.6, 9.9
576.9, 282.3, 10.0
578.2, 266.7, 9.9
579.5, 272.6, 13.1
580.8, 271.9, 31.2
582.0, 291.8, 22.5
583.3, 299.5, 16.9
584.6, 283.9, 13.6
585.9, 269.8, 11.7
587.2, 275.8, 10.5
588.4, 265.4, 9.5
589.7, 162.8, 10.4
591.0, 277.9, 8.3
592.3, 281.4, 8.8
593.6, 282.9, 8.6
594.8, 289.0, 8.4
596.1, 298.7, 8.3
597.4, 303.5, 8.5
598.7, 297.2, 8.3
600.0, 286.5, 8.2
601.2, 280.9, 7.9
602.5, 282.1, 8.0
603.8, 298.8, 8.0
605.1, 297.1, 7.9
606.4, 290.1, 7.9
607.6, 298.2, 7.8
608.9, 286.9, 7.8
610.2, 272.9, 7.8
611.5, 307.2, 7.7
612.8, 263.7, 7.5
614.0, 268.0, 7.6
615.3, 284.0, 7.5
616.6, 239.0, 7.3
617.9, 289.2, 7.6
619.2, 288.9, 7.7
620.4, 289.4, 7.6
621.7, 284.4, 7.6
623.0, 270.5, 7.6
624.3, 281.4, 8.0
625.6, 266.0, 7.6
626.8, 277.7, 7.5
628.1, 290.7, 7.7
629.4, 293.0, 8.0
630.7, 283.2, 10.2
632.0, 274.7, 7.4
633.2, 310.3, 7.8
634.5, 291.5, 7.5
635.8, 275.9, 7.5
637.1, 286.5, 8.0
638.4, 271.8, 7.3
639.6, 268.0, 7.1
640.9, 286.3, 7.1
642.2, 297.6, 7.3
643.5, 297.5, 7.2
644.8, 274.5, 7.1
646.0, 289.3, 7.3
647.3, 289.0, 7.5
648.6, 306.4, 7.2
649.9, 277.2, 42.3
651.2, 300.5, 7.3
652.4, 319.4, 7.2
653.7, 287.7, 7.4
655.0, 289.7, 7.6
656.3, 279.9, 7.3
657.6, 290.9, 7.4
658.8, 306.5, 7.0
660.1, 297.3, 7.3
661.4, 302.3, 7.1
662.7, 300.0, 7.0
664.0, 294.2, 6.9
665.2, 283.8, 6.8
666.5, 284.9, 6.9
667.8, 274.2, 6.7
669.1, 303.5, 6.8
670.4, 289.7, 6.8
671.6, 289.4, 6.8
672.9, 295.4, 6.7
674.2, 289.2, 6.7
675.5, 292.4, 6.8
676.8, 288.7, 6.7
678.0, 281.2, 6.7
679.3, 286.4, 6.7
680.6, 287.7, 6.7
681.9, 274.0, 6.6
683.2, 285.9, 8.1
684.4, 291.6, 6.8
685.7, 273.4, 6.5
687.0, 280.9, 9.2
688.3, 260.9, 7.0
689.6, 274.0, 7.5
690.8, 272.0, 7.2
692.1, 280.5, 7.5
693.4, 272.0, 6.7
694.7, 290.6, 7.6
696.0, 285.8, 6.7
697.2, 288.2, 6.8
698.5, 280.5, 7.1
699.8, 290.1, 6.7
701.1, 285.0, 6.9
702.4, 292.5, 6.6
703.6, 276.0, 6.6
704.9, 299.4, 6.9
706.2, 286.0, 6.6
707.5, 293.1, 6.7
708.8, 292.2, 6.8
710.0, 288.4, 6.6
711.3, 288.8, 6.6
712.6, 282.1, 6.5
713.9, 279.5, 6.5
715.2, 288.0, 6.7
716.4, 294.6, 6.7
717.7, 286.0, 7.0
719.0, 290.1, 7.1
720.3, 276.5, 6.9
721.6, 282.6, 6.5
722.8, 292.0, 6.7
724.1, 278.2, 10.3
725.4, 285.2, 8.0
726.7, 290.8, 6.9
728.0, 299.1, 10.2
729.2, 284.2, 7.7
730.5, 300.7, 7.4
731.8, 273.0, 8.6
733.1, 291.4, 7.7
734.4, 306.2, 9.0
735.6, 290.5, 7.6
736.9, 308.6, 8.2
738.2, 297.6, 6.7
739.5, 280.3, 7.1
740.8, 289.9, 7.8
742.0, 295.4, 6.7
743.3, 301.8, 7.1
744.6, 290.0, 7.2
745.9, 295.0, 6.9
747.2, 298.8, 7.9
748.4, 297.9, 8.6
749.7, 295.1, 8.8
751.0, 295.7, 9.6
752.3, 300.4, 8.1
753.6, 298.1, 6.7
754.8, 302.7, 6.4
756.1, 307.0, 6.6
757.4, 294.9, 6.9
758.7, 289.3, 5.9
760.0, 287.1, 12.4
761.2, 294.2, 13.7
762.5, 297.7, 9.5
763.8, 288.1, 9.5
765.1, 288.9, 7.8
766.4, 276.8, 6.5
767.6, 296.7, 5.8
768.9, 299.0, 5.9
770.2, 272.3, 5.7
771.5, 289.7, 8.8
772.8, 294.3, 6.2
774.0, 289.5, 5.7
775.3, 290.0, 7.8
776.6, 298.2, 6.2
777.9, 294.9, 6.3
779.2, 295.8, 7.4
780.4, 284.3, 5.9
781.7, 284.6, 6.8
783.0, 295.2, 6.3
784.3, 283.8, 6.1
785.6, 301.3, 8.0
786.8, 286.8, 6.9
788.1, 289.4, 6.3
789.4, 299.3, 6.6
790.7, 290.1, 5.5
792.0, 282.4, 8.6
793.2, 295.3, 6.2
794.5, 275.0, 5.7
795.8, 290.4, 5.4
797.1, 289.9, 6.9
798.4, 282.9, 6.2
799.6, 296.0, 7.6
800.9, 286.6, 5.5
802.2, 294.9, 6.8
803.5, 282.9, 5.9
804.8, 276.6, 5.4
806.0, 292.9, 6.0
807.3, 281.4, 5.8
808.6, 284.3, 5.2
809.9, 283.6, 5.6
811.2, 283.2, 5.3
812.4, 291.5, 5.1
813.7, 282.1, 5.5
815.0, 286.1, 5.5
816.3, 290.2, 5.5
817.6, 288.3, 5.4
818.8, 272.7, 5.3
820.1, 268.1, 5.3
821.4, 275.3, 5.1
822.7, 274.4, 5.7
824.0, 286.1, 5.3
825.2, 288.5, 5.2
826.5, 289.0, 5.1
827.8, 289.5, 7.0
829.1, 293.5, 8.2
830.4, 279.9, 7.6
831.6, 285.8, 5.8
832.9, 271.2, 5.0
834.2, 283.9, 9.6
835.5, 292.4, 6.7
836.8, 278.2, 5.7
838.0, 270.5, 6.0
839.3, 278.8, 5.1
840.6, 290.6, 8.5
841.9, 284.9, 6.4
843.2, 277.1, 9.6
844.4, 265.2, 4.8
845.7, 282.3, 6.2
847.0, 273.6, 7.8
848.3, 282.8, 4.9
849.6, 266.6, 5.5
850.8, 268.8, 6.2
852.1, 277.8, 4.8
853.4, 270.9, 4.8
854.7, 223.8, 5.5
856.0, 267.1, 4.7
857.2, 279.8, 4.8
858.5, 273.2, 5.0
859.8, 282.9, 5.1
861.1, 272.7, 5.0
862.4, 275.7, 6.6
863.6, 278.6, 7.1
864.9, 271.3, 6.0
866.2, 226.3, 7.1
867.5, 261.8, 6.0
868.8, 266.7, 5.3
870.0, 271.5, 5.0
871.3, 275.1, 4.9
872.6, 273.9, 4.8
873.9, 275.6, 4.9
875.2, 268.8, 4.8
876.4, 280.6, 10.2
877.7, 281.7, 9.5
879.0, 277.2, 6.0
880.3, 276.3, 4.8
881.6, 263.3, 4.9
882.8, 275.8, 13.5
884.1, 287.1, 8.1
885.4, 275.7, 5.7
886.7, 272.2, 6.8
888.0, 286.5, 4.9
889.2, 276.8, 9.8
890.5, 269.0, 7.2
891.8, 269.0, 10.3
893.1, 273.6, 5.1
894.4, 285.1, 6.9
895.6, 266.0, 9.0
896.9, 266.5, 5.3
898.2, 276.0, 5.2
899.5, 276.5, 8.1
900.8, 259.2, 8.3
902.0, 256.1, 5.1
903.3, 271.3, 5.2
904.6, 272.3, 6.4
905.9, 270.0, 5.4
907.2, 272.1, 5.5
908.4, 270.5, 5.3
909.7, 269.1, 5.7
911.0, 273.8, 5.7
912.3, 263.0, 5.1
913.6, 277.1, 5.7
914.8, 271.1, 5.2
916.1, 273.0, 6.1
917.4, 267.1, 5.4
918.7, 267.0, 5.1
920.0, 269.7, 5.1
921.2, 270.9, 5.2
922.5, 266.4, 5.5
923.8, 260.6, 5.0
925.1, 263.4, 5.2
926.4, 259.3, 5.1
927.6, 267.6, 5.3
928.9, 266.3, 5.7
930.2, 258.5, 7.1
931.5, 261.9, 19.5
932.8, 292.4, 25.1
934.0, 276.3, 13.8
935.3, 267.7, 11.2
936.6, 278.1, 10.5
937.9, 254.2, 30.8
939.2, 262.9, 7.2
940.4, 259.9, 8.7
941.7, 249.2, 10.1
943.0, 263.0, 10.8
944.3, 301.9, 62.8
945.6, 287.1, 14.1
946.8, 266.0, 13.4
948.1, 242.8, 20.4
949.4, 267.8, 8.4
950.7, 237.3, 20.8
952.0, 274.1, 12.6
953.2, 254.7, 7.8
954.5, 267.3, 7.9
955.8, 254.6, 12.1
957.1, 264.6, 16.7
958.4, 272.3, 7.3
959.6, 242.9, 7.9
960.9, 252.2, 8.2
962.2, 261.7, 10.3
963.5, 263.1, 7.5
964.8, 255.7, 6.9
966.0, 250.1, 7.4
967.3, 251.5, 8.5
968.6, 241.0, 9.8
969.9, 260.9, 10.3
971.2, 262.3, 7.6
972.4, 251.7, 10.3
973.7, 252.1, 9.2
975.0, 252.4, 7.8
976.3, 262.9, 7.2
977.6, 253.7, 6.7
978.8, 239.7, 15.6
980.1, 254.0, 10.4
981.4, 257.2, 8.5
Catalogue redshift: 0.000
